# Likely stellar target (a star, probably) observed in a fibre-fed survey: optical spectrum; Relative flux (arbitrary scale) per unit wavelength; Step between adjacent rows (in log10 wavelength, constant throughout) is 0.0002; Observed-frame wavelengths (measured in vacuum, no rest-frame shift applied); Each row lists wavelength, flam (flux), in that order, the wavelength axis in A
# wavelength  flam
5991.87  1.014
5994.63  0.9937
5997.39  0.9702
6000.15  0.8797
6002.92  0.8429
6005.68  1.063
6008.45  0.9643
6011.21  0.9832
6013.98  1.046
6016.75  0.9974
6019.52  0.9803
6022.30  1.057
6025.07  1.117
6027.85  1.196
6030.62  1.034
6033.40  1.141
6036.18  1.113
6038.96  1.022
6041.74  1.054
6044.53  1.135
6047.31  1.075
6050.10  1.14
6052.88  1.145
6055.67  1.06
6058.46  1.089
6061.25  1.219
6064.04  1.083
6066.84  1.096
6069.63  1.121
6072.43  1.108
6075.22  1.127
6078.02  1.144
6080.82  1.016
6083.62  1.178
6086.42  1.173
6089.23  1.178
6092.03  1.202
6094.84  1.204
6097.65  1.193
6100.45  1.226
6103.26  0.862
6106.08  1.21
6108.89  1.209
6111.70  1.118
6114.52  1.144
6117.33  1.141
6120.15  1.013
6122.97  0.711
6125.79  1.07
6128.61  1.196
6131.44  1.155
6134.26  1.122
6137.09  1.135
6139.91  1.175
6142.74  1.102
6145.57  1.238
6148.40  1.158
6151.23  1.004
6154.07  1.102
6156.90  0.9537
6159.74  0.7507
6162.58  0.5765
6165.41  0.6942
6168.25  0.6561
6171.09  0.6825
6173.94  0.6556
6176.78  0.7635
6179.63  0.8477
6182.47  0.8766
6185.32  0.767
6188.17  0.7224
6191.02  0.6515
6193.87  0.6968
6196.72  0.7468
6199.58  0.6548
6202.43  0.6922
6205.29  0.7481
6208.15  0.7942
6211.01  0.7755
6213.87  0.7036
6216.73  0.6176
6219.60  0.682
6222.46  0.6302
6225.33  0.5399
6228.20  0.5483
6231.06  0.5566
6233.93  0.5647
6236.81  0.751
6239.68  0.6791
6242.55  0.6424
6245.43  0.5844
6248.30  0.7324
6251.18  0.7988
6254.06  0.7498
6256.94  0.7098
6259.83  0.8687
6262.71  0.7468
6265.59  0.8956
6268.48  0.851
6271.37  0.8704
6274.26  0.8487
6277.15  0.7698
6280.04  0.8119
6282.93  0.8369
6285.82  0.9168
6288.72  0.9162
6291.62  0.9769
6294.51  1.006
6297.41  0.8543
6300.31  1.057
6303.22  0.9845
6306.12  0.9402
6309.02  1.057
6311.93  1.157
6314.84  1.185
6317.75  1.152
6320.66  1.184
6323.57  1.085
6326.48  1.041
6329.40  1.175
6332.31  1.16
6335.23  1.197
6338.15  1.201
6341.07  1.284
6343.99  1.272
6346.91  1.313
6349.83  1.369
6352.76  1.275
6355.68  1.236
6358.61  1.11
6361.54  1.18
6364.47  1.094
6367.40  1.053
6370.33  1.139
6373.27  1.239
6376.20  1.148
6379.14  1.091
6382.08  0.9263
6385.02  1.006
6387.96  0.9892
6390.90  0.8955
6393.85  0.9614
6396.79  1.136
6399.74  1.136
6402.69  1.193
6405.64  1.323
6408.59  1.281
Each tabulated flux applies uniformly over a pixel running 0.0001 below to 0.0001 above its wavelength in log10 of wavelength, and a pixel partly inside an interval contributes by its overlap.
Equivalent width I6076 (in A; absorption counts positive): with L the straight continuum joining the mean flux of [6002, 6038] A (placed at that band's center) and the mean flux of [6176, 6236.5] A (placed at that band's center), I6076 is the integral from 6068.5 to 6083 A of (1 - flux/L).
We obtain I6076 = -2.6 A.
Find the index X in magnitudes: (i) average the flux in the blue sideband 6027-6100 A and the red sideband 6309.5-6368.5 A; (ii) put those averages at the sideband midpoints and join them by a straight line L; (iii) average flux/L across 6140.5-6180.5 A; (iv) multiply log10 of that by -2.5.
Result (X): 0.29 mag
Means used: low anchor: 1.13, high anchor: 1.18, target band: 0.876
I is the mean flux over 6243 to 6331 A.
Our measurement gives 0.923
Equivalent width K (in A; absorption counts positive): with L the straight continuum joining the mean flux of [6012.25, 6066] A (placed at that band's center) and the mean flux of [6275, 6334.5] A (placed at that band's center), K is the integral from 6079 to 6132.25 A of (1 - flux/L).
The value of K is -2.2 A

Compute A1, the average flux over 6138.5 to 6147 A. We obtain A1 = 1.17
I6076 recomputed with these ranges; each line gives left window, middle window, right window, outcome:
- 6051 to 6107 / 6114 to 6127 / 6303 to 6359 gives 1.5 A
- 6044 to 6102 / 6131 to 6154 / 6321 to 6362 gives 0.5 A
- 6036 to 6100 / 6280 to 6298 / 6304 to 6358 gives 4.0 A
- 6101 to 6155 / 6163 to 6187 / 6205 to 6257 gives 4.4 A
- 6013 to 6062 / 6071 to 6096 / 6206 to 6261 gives -3.9 A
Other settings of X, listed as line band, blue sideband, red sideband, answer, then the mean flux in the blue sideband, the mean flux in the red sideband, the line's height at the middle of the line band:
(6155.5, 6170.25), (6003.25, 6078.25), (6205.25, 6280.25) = 0.19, 1.08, 0.719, 0.863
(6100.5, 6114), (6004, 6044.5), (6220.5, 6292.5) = -0.18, 1.06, 0.75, 0.947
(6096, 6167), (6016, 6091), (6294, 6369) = 0.07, 1.11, 1.14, 1.12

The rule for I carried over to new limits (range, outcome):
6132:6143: 1.14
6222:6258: 0.653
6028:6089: 1.11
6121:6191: 0.916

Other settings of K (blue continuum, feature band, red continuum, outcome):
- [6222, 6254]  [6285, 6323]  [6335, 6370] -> -2.31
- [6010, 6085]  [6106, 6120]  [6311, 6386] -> -0.49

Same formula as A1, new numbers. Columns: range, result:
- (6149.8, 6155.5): 1.05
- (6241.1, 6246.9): 0.615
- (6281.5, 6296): 0.931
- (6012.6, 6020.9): 1.01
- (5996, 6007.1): 0.939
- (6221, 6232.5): 0.569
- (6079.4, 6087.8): 1.12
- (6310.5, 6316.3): 1.17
